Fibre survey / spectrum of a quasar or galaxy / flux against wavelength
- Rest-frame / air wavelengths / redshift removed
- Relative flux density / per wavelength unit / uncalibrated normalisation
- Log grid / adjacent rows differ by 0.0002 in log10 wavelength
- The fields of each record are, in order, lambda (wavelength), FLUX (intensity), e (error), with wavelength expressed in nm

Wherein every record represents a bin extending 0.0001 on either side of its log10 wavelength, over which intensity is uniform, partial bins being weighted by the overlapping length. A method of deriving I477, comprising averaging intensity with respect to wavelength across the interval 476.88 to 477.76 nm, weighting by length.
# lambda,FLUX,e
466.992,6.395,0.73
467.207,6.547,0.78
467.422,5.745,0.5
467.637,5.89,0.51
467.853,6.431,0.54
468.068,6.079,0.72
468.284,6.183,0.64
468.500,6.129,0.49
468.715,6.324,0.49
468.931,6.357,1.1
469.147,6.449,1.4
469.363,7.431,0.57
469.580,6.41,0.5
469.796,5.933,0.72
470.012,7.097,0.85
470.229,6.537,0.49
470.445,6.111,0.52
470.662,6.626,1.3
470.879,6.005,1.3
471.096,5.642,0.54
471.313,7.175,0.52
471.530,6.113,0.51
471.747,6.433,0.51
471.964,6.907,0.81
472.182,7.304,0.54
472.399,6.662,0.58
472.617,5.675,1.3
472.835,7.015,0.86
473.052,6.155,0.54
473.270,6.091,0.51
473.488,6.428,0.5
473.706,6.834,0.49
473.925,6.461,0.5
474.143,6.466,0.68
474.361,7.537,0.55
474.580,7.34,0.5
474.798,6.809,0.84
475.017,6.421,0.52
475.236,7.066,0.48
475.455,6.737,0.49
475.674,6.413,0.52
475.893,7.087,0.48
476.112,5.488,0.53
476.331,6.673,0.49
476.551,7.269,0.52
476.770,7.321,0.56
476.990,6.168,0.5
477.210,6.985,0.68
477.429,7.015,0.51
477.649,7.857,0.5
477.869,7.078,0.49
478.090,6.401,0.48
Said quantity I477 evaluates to 7.01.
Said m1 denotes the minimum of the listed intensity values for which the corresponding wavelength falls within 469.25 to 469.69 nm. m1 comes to 6.41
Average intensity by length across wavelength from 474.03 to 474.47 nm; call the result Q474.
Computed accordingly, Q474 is 7.01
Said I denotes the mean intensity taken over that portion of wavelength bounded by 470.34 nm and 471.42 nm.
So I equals 6.31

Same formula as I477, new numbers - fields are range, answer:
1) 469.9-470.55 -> 6.58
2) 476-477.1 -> 6.58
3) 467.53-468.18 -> 6.13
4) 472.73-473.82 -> 6.5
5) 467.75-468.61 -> 6.21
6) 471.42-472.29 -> 6.69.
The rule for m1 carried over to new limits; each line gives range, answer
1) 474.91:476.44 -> 5.488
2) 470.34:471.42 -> 5.642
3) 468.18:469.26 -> 6.129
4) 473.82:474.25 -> 6.461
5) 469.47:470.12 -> 5.933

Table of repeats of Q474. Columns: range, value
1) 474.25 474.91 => 7.23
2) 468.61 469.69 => 6.59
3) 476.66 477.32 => 6.83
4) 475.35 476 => 6.75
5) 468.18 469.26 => 6.3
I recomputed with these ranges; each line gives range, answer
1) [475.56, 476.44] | 6.42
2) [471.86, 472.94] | 6.71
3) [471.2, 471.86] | 6.58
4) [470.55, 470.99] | 6.3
